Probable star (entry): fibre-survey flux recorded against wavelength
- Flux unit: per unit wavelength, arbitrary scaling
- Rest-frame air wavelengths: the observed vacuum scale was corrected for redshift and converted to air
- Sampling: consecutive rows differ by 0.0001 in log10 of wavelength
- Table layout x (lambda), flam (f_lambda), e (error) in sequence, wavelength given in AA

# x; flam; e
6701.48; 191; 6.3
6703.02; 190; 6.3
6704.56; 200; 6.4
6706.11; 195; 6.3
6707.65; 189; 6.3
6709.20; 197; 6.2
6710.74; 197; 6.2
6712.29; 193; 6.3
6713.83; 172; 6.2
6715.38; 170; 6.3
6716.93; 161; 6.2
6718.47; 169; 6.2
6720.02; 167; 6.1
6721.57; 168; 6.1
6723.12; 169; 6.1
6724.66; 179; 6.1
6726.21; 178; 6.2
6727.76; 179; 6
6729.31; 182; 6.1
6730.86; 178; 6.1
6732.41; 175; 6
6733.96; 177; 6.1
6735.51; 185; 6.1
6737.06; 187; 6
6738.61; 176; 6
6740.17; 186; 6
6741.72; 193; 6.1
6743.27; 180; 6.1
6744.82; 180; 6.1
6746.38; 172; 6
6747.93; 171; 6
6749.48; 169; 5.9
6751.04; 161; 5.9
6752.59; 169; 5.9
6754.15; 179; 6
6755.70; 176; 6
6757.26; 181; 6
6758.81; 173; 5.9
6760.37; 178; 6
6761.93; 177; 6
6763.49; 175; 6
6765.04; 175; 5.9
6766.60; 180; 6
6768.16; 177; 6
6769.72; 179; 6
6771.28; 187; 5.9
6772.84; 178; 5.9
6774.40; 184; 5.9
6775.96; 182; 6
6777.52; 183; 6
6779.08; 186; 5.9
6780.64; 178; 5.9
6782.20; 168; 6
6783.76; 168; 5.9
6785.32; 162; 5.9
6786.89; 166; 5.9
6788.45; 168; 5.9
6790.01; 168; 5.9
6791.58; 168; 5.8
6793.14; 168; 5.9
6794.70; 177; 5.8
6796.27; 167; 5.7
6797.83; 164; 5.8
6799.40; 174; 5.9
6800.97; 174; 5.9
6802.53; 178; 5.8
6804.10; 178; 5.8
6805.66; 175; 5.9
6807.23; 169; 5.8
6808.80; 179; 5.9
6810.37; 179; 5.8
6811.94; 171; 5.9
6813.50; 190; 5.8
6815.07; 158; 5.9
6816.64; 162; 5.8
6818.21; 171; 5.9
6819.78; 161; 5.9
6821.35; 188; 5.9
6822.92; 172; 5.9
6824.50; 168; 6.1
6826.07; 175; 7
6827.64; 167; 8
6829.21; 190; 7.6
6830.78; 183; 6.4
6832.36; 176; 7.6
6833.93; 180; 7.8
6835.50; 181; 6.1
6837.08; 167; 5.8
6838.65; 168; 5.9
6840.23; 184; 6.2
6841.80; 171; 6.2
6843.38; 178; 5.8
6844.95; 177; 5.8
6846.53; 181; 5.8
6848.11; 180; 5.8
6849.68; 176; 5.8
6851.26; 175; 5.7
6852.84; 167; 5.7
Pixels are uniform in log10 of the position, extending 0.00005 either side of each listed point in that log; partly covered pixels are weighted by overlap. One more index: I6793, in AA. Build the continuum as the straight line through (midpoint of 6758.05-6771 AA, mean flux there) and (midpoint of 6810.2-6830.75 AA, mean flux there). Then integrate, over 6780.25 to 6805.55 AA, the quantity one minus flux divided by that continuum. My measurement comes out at 0.70 AA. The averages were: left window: 177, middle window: 170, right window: 173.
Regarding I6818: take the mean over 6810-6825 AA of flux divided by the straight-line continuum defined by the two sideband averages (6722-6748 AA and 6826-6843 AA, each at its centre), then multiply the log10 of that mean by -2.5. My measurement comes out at 0.03 mag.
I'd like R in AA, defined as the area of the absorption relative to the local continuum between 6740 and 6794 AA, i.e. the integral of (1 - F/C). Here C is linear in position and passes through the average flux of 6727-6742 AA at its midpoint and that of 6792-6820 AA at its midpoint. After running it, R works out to 0.5 AA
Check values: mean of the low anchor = 181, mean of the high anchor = 172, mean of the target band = 175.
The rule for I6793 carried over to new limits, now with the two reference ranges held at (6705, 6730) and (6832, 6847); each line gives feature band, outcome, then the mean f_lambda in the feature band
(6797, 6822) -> 0.55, 173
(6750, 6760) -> 0.29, 173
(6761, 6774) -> -0.04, 179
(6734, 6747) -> -0.25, 182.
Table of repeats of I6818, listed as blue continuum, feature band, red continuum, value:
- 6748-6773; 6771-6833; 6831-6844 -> 0.01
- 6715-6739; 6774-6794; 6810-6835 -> 0.01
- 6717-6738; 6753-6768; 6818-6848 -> -0.01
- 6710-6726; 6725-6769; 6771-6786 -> -0.01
